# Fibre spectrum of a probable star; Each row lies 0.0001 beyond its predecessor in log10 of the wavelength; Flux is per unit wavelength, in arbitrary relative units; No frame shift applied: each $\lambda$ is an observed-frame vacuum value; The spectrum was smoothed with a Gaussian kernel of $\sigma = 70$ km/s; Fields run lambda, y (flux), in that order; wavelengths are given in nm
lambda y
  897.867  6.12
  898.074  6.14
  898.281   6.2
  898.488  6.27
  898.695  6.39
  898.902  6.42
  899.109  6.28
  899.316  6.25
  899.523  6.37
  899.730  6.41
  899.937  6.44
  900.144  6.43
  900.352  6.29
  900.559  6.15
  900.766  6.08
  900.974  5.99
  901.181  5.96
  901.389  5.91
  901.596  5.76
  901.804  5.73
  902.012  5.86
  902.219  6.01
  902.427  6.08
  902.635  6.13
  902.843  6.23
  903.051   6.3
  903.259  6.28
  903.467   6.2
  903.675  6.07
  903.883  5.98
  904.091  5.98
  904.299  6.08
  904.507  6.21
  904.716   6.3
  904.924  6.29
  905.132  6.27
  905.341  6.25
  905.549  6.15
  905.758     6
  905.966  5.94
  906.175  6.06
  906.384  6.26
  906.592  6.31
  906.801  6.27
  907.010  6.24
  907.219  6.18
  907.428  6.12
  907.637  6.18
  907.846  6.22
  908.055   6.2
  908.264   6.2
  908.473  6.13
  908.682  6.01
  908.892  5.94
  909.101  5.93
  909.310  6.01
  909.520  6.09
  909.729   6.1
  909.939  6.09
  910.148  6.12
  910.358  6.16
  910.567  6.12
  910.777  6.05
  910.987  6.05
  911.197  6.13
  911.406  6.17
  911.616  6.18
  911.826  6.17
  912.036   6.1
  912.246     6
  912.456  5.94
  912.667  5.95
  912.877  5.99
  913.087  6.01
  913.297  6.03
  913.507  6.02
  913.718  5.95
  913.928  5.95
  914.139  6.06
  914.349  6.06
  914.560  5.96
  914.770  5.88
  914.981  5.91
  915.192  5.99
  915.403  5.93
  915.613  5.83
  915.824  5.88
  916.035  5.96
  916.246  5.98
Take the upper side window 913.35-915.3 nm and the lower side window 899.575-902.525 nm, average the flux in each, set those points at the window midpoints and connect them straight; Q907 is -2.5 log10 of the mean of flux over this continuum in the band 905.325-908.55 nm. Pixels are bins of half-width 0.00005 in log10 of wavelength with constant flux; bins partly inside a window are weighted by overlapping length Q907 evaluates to -0.02 mag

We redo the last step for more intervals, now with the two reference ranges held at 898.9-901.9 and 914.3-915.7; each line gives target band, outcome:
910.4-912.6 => -0.018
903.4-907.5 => -0.014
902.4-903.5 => -0.016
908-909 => -0.010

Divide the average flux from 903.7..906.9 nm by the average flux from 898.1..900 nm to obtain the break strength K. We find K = 0.97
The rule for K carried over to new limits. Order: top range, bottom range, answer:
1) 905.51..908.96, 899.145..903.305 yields 1.00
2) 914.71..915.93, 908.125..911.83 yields 0.97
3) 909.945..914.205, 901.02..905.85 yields 1.00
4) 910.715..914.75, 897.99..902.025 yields 0.98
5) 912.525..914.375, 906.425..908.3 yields 0.96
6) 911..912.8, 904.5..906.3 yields 0.99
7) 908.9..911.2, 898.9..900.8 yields 0.96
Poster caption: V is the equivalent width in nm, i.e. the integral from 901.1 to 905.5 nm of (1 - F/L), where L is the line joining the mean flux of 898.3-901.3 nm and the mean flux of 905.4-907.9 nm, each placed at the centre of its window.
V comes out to 0.08 nm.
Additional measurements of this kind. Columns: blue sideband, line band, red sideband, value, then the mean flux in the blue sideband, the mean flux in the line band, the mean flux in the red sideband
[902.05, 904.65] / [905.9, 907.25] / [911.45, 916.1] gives -0.02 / 6.13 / 6.18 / 5.99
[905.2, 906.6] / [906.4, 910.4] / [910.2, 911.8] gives 0.00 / 6.13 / 6.13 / 6.13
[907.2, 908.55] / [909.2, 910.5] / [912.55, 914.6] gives 0.00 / 6.18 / 6.1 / 6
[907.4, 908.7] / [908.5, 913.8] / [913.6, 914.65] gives 0.02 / 6.17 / 6.05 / 5.99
